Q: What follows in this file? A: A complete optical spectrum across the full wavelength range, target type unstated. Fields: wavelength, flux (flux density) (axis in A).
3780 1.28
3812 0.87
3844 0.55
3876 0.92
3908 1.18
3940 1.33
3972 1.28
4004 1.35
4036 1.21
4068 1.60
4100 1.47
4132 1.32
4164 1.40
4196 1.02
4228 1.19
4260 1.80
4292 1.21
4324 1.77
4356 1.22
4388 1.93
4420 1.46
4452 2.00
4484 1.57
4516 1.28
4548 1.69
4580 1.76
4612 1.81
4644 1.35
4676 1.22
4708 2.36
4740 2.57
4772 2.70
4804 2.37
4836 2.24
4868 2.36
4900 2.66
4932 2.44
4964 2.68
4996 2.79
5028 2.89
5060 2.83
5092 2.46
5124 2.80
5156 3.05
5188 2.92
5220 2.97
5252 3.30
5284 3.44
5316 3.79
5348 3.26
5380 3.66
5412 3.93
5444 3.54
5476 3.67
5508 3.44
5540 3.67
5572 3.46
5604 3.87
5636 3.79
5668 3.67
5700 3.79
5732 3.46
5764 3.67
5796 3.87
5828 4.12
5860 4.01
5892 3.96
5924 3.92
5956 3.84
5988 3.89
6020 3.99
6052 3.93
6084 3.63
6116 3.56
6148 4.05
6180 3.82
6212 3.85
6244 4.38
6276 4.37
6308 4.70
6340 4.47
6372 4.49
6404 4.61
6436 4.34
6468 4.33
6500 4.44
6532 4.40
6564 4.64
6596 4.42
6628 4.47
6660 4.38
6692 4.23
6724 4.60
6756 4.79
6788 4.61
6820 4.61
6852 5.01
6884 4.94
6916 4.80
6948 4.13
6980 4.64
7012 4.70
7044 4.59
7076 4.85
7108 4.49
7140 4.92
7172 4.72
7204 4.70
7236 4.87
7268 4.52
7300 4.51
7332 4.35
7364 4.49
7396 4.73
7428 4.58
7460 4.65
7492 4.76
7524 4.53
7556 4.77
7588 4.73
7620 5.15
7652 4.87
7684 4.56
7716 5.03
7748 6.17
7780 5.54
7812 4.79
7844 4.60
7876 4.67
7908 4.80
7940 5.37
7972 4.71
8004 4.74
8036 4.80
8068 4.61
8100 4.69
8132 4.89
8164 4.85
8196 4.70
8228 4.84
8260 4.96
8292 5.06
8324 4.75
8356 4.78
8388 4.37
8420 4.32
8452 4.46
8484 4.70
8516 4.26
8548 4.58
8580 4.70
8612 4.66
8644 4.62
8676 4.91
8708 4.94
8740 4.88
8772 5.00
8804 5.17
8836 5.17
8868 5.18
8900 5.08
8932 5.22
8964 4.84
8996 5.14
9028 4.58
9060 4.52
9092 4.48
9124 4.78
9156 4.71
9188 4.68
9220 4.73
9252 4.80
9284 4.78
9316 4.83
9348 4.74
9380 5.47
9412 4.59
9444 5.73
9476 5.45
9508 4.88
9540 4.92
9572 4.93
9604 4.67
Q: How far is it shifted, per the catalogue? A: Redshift 0.180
